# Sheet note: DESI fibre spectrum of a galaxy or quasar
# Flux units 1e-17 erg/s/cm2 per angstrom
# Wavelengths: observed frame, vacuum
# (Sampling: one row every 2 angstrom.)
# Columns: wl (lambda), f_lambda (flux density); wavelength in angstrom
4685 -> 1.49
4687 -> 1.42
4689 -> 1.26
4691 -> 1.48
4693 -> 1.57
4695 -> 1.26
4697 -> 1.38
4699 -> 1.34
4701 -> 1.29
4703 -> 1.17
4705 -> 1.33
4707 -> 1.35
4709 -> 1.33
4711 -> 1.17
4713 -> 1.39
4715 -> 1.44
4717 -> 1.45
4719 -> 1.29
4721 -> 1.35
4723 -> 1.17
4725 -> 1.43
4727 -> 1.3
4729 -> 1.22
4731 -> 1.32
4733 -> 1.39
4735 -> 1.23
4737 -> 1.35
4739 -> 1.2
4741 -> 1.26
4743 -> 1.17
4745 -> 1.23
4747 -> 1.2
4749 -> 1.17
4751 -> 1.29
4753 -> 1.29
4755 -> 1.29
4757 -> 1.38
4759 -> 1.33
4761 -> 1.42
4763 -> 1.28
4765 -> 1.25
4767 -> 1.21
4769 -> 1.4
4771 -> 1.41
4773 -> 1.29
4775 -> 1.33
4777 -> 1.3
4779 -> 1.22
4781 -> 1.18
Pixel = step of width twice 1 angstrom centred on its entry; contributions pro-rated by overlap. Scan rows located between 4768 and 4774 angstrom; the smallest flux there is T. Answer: 1.29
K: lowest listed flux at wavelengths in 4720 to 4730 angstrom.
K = 1.17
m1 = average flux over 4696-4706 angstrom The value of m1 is 1.3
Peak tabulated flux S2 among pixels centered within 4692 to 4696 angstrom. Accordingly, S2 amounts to 1.57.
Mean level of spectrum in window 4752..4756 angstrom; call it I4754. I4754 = 1.29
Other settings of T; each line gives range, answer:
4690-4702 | 1.26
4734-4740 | 1.2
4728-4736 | 1.22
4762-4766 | 1.25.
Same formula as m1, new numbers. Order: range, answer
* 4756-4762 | 1.38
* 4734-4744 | 1.24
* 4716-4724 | 1.31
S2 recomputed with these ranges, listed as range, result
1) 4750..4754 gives 1.29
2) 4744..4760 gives 1.38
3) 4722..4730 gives 1.43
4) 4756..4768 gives 1.42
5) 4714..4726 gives 1.45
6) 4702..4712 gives 1.35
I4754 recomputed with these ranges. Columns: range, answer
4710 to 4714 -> 1.28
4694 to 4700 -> 1.33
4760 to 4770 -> 1.31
